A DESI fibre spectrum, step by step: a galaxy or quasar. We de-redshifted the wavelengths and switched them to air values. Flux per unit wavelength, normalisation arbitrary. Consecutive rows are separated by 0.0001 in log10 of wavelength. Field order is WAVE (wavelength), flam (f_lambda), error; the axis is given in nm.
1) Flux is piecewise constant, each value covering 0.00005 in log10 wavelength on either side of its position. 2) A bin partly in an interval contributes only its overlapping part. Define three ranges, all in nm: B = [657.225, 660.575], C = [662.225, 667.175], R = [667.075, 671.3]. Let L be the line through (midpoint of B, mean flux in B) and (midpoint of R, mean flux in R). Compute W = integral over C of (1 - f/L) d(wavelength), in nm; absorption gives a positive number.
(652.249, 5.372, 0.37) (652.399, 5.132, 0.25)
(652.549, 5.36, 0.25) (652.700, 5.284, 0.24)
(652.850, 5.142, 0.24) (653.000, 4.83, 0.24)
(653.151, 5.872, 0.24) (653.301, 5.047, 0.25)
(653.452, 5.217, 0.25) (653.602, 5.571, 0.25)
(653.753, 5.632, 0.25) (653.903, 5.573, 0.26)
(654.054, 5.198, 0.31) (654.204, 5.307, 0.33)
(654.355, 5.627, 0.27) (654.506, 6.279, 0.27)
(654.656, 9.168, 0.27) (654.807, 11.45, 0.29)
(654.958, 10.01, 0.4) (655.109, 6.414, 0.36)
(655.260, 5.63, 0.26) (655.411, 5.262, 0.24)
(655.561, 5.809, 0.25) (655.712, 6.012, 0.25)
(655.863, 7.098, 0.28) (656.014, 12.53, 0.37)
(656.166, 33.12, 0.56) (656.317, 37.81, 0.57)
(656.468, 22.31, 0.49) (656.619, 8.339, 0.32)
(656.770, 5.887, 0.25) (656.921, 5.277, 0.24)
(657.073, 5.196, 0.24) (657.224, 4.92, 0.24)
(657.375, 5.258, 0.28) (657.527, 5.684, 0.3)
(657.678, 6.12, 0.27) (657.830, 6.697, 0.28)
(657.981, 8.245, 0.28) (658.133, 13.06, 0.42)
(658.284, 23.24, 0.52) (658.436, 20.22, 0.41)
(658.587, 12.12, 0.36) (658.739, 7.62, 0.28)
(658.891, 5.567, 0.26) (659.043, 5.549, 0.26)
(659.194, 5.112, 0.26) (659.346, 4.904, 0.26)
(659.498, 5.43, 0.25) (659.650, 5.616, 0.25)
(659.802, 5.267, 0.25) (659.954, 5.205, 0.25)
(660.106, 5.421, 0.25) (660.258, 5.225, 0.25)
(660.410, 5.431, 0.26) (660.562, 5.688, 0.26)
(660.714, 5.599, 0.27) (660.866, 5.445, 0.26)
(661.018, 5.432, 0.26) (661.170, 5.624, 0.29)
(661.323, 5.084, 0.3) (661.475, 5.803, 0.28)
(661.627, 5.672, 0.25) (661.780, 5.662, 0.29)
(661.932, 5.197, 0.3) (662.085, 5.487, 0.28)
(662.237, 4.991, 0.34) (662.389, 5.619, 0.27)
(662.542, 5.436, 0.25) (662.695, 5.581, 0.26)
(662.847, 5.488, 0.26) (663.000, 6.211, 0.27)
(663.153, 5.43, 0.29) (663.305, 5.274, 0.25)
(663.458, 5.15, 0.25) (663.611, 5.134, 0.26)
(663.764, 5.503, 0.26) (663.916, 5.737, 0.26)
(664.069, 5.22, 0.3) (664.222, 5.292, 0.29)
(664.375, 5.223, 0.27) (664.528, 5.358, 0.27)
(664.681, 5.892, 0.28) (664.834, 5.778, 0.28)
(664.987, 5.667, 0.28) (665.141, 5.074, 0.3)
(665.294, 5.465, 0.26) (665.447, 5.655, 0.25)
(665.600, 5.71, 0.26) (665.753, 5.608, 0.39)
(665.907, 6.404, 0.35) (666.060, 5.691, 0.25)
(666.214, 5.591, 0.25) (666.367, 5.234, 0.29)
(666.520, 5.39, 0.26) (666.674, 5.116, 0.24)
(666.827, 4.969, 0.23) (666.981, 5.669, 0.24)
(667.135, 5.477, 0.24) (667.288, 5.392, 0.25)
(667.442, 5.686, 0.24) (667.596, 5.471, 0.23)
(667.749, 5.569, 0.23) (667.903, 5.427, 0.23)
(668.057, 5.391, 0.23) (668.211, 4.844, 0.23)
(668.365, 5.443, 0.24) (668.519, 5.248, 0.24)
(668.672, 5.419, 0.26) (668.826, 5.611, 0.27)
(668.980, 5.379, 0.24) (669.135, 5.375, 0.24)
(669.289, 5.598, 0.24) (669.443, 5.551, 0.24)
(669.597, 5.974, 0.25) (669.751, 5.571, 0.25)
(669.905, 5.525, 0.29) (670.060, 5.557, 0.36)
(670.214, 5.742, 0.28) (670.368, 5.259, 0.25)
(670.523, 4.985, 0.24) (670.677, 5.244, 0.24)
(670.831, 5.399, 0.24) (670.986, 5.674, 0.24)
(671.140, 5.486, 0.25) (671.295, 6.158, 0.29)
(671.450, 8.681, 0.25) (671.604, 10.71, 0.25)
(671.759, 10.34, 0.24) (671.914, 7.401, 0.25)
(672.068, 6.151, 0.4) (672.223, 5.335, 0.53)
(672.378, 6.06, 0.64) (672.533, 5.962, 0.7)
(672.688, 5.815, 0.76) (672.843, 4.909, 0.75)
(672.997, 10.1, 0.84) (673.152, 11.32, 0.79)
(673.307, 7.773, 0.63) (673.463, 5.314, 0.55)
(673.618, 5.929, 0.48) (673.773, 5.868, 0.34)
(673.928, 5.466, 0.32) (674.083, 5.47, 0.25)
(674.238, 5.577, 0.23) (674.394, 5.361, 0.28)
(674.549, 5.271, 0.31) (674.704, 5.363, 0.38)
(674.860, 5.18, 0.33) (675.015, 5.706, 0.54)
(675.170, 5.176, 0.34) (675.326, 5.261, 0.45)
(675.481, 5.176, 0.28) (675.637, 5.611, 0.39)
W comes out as 0.75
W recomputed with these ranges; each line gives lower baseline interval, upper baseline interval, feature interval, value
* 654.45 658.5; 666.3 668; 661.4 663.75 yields 0.70 nm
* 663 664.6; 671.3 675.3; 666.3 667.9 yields 0.11 nm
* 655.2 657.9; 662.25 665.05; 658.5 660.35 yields 0.52 nm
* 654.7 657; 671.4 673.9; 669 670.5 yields 0.48 nm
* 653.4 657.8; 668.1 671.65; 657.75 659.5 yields -0.32 nm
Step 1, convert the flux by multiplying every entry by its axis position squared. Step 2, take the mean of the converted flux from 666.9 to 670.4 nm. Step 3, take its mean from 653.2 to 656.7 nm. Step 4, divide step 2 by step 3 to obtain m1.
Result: 0.6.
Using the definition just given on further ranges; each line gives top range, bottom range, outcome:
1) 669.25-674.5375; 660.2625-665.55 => 1.20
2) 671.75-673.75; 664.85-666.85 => 1.29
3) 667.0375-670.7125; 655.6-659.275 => 0.50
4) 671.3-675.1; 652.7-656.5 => 0.76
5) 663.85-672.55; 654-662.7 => 0.73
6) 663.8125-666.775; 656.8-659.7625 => 0.69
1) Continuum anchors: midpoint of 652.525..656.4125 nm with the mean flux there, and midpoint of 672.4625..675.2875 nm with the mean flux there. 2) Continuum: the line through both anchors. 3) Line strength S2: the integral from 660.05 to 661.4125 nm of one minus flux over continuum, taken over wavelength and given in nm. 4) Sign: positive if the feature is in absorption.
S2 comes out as 0.43 nm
